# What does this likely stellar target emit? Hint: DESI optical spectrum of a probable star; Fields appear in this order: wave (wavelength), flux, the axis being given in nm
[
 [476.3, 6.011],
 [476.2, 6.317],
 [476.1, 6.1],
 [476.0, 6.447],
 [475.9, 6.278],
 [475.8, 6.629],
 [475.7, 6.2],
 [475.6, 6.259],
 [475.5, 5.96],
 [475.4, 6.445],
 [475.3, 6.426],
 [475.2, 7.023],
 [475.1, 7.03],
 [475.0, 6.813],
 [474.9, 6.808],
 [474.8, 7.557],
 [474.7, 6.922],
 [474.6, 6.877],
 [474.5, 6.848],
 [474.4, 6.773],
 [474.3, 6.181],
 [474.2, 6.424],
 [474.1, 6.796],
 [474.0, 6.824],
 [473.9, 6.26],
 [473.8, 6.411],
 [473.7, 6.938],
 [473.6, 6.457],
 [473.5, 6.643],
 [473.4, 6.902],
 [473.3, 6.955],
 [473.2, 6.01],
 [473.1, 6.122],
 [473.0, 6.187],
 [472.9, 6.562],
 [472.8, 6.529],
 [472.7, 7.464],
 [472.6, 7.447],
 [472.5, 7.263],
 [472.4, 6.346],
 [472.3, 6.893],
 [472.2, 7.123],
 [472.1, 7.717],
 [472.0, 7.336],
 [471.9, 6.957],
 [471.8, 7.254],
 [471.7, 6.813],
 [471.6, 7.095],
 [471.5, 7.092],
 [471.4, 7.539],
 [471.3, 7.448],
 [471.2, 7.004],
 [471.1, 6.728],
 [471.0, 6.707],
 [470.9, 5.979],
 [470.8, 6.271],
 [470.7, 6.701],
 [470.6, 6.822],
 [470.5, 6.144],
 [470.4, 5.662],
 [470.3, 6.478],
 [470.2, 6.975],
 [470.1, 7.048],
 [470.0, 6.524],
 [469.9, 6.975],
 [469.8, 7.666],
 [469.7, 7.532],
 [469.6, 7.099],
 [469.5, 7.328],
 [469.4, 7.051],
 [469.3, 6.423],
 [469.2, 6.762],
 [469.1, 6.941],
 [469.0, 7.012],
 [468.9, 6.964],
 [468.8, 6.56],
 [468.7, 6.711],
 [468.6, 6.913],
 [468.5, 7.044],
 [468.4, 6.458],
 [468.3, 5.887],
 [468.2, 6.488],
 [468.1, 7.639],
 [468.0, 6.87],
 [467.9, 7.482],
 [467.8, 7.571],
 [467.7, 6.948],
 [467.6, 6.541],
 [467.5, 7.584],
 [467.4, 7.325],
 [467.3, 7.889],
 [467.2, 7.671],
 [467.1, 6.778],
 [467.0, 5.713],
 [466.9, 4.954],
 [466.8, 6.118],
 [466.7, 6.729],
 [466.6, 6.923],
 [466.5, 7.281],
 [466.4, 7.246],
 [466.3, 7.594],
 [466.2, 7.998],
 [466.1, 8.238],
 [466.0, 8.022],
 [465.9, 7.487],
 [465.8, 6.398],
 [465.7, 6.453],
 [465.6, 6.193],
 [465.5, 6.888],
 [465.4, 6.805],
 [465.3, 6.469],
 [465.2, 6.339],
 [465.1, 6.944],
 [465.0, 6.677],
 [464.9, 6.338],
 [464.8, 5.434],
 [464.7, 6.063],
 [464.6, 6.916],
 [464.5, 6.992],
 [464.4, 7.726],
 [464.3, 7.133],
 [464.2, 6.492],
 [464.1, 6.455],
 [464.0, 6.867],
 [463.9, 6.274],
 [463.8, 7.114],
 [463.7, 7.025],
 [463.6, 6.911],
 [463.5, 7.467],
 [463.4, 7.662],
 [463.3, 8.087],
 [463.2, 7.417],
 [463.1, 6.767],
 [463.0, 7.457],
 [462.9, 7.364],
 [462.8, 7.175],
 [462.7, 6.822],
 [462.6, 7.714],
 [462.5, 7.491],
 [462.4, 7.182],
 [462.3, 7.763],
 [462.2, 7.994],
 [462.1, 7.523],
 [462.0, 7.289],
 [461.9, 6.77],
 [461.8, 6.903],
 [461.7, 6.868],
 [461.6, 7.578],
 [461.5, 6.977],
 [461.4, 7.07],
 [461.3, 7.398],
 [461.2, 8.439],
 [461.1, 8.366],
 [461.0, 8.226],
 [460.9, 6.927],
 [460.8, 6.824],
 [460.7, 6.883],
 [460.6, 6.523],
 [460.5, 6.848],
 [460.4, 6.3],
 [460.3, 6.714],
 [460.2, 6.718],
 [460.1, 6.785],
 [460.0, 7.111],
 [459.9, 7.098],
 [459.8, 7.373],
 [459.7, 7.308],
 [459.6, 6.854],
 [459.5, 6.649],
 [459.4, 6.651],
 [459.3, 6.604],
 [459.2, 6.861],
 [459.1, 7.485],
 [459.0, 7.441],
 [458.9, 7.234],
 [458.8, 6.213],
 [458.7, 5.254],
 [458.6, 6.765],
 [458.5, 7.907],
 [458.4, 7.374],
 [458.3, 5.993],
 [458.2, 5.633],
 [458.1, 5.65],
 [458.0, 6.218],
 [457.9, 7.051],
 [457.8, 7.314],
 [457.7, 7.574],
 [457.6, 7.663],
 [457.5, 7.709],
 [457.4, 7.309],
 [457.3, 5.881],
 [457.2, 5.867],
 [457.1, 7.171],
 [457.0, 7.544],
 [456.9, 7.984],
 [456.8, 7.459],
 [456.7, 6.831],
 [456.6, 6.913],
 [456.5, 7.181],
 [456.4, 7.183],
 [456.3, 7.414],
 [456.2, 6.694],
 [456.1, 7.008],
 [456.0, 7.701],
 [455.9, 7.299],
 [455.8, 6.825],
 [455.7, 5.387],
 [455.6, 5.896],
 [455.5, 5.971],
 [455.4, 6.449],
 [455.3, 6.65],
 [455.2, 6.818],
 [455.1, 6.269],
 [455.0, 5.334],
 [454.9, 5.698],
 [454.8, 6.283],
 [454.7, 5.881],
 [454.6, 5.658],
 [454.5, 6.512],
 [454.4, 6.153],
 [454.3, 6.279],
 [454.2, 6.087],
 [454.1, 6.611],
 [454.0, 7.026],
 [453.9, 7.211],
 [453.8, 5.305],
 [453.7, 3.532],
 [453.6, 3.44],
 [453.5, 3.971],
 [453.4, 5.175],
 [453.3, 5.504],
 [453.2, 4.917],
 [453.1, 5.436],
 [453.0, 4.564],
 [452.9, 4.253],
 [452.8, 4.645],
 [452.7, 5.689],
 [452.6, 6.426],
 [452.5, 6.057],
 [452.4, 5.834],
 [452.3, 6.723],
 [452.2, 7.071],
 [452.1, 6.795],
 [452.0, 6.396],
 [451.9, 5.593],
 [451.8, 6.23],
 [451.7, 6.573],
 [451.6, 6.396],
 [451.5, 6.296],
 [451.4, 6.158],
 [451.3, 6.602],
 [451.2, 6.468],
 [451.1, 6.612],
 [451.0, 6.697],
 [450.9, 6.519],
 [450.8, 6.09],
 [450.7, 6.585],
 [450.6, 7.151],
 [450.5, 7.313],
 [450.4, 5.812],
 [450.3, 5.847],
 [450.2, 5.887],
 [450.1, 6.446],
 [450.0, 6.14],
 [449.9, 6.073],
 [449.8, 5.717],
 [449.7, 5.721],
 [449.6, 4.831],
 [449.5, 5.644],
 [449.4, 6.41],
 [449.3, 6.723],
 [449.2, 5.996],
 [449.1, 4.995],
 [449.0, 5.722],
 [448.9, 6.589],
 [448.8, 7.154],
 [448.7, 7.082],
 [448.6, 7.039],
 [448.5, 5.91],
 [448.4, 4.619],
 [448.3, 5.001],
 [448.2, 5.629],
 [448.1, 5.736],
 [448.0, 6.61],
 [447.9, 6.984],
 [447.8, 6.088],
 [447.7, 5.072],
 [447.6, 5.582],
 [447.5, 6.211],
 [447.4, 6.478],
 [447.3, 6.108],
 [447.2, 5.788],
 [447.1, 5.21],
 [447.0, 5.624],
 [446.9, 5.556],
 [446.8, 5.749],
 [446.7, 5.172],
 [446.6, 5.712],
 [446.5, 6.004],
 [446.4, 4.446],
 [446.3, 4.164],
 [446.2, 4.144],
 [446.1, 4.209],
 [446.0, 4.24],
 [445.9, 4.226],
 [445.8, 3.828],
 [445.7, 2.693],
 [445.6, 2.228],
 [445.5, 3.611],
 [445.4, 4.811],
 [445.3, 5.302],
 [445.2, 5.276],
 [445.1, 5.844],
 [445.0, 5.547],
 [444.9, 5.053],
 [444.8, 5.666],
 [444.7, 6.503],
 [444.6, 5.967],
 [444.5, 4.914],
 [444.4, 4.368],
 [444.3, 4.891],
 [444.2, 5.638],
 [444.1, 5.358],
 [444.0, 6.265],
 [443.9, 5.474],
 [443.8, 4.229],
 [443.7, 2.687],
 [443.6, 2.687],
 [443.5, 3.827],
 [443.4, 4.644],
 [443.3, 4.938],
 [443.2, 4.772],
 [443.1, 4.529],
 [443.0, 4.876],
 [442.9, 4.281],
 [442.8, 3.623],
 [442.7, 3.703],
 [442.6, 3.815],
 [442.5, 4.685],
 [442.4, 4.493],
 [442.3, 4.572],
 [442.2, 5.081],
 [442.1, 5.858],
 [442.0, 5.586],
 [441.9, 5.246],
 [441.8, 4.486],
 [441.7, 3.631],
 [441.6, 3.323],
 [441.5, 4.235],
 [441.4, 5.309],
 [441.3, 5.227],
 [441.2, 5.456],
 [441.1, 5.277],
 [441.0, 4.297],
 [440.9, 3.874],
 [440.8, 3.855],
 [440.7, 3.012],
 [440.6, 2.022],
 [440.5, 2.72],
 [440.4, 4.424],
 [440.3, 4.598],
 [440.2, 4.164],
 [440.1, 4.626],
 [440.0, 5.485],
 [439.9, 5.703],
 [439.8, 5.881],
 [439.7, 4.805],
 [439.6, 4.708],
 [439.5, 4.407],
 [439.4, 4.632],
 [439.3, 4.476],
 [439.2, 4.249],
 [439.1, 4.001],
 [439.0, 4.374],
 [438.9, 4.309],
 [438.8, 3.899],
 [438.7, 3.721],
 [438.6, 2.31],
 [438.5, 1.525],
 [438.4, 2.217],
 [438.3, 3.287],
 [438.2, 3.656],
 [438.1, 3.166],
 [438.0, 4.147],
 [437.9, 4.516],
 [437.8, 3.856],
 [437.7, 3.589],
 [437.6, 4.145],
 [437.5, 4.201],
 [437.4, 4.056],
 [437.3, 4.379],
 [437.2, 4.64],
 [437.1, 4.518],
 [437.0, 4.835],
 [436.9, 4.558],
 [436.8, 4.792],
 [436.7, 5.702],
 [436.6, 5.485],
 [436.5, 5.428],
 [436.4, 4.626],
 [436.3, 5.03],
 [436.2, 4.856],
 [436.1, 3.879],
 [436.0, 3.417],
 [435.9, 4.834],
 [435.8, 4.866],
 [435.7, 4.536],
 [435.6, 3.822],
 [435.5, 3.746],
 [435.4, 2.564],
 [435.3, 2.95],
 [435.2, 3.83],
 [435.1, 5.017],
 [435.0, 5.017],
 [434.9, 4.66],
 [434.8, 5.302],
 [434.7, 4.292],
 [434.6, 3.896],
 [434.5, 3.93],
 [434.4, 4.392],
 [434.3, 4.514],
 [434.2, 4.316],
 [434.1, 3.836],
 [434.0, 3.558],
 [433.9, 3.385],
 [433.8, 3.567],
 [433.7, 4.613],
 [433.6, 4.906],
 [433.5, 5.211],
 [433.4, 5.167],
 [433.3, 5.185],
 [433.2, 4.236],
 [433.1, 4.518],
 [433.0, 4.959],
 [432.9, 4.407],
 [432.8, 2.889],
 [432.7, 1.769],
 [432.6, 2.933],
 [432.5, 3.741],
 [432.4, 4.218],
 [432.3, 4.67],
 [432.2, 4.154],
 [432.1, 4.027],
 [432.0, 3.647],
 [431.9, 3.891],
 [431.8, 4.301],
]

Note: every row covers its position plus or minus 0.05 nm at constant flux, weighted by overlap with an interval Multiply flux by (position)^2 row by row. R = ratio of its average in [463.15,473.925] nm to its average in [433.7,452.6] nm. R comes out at 1.55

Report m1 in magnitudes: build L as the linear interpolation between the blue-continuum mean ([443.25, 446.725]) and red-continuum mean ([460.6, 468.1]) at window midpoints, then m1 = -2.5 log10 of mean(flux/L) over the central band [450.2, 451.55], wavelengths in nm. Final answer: -0.188 mag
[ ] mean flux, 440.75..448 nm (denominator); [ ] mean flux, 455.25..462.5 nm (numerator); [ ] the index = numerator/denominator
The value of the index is 1.4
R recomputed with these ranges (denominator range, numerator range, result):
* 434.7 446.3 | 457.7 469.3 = 1.76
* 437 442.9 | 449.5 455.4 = 1.50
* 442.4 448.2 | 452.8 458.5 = 1.33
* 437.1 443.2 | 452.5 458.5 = 1.59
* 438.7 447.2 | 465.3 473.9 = 1.68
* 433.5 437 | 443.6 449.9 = 1.29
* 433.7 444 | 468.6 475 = 1.85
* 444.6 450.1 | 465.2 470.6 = 1.38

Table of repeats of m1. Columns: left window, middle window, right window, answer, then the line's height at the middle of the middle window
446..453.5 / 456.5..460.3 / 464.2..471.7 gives -0.09 mag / 6.35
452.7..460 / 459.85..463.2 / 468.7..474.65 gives -0.11 mag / 6.54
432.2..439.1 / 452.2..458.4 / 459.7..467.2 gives -0.01 mag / 6.18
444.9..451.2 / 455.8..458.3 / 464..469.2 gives -0.13 mag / 6.22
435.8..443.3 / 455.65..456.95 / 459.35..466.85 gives -0.13 mag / 6.28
